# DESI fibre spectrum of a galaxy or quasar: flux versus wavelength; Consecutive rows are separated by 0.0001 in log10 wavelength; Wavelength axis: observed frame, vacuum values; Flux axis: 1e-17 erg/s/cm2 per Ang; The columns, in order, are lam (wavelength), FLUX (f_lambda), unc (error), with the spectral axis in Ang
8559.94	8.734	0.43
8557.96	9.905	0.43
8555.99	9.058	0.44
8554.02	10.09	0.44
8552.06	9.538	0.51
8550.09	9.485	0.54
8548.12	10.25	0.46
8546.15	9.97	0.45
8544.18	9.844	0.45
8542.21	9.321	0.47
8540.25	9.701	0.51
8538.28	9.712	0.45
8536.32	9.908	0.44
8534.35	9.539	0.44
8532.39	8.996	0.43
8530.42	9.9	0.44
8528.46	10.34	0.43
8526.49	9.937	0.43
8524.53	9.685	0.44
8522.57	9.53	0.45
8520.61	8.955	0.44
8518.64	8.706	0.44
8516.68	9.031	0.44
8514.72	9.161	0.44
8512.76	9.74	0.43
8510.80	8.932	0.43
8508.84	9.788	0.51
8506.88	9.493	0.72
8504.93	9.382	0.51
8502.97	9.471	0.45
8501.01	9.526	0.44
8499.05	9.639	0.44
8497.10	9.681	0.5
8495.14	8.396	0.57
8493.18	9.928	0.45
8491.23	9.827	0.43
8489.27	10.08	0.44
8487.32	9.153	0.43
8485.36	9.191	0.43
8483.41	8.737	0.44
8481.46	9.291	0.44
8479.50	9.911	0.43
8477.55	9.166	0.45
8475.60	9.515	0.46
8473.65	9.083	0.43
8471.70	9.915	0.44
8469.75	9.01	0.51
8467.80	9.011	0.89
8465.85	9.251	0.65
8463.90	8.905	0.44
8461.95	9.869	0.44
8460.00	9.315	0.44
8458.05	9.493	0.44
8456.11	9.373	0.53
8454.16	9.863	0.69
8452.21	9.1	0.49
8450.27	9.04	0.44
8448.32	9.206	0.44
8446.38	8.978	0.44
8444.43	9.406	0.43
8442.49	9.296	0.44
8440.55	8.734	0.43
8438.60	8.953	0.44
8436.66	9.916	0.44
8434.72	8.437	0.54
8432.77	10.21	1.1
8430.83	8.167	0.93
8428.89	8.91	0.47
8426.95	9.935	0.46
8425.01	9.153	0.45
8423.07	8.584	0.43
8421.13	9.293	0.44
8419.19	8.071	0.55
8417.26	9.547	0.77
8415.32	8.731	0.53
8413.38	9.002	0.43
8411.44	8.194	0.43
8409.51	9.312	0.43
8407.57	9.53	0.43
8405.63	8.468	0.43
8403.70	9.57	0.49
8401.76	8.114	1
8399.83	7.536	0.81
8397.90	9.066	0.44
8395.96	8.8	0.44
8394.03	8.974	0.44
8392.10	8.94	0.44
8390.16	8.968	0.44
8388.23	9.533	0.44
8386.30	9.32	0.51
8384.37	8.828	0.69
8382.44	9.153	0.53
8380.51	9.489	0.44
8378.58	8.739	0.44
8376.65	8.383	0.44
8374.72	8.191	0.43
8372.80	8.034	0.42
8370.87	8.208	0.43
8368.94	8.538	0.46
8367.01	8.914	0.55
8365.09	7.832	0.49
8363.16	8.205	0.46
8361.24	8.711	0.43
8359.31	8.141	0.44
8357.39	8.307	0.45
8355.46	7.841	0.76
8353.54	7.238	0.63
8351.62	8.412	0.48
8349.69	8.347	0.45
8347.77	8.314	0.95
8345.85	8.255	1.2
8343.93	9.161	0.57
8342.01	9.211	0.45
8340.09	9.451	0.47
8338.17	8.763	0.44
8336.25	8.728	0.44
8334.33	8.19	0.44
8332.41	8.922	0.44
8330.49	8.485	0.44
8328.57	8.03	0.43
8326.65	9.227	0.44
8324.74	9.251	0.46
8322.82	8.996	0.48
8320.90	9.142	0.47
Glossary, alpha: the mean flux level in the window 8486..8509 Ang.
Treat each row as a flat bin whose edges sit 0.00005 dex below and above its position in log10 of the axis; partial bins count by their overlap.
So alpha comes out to 9.52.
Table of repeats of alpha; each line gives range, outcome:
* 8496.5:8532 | 9.48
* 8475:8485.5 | 9.31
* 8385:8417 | 8.89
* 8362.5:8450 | 8.88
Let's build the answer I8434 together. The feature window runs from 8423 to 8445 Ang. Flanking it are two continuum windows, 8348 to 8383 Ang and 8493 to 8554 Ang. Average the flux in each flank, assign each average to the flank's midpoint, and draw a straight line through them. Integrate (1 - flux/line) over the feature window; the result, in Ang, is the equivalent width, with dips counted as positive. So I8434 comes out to -0.7 Ang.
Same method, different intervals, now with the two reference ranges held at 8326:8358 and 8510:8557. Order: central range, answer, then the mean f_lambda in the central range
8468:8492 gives -0.3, 9.39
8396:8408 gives 0.2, 8.68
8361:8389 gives 0.1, 8.67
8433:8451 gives -0.2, 9.15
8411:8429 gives 0.0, 8.97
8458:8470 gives -0.1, 9.26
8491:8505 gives -0.2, 9.47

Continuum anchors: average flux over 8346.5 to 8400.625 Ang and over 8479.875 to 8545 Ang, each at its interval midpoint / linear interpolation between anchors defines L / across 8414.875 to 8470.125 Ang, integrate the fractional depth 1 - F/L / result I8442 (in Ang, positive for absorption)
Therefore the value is -1.0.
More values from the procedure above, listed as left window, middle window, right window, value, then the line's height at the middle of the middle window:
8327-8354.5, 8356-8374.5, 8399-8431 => 0.7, 8.65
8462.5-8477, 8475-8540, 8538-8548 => 0.3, 9.51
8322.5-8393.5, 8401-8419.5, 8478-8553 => 0.1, 8.92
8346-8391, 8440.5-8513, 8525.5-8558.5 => -0.7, 9.27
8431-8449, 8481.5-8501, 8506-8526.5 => -0.2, 9.29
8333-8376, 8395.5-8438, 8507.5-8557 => -0.6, 8.82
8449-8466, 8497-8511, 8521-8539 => 0.1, 9.58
